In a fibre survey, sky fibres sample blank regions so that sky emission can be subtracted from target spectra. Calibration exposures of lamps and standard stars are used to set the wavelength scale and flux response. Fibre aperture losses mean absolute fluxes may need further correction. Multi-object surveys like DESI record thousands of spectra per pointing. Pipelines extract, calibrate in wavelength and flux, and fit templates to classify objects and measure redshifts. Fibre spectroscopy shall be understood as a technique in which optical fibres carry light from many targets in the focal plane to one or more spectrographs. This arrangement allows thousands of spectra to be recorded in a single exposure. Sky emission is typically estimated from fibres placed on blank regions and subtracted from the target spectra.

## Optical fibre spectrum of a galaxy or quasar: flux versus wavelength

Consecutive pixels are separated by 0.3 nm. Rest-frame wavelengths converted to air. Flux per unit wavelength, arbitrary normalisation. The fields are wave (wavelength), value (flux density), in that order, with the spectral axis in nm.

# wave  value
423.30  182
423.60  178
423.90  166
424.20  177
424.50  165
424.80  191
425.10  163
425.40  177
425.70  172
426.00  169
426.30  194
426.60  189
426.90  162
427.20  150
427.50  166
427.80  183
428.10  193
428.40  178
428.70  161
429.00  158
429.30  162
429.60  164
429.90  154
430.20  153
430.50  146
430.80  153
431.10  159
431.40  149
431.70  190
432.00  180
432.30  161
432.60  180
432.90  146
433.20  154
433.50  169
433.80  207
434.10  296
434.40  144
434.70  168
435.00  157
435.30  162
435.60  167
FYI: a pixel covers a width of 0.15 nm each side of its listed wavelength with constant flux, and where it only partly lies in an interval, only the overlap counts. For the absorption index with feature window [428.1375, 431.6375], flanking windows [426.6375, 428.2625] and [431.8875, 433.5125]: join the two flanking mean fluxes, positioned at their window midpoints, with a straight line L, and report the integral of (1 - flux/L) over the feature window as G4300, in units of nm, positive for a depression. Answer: 0.18 nm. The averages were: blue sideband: 172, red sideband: 164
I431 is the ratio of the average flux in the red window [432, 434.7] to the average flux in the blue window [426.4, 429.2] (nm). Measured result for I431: 1.06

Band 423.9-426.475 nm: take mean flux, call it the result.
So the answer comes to 176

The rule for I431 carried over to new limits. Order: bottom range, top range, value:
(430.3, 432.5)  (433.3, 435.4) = 1.14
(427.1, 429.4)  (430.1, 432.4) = 0.95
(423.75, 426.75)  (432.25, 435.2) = 1.01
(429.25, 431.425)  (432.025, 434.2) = 1.19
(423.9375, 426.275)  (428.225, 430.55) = 0.92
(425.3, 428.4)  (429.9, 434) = 0.95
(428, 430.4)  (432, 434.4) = 1.12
